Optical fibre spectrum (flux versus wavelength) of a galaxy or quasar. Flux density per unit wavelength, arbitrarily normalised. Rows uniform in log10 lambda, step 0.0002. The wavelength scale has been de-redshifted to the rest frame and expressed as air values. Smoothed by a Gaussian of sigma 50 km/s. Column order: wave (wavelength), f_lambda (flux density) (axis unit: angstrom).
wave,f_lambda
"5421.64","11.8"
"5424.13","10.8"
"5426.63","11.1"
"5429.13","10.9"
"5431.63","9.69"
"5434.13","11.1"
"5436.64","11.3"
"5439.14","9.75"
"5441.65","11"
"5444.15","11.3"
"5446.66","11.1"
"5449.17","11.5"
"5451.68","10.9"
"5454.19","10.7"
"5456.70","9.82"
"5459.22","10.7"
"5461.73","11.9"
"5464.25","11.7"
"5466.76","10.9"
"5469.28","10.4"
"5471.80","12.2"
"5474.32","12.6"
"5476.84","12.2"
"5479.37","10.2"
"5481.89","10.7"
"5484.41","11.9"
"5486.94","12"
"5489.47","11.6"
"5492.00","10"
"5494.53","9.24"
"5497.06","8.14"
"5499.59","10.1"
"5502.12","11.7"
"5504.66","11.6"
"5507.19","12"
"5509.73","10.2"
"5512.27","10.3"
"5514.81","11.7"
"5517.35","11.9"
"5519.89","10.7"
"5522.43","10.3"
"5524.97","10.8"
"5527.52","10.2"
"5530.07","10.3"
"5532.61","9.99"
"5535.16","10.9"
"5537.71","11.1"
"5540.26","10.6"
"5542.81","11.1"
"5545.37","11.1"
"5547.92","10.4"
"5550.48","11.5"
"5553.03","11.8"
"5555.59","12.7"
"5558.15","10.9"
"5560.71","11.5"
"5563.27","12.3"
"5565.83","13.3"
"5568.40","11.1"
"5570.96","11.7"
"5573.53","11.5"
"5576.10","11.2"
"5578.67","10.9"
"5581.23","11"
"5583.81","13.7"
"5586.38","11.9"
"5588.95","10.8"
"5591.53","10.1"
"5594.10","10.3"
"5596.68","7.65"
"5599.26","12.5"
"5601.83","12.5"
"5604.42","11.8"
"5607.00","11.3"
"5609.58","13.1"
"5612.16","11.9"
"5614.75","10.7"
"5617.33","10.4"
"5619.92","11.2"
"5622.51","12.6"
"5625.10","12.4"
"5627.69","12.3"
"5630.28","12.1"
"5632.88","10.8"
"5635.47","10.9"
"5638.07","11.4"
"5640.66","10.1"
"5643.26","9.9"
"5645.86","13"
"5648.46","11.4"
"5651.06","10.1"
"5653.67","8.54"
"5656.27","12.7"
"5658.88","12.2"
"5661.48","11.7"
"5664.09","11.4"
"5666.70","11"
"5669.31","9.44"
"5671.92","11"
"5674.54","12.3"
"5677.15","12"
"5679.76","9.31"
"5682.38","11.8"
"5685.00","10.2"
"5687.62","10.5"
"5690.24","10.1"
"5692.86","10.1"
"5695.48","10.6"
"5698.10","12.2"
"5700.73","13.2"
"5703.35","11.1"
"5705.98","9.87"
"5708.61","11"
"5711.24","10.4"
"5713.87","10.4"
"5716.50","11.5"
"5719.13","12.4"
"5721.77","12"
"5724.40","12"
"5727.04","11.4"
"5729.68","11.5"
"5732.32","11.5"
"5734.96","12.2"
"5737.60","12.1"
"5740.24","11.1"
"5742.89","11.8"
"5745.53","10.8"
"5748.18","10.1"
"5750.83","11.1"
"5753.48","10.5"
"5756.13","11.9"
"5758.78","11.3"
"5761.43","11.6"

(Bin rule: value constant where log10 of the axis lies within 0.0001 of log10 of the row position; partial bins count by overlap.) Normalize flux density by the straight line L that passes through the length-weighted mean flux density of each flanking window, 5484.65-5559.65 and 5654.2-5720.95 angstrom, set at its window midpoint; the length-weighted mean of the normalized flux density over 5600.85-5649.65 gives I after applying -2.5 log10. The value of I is -0.05 mag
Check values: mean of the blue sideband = 10.9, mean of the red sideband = 11.1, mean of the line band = 11.6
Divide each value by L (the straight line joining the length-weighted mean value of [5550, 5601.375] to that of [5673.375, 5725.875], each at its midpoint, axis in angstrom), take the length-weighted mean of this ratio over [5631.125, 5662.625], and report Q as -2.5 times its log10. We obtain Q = 0.02 mag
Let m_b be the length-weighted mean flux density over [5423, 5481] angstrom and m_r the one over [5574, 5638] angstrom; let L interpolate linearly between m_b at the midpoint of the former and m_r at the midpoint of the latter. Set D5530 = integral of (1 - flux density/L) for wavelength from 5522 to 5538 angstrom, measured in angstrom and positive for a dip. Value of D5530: 1.05 angstrom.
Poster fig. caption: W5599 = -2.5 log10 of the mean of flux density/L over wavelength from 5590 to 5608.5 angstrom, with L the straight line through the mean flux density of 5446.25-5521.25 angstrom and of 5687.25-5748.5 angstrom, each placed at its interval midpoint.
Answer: 0.02 mag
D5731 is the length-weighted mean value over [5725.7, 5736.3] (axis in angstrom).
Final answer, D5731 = 11.6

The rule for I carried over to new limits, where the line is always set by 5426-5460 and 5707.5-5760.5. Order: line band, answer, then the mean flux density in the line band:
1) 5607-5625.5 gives -0.06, 11.7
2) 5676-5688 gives 0.05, 10.8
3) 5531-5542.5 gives 0.03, 10.7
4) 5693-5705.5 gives -0.02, 11.5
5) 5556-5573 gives -0.08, 11.8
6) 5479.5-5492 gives -0.04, 11.3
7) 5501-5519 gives -0.04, 11.3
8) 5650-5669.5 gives 0.02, 11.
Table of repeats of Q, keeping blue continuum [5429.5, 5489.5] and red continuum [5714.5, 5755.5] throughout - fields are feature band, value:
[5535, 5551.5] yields 0.03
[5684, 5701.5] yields 0.05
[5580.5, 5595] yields -0.01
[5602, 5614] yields -0.07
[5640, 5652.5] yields 0.04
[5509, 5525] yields 0.03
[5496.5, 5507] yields 0.05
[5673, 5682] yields 0.01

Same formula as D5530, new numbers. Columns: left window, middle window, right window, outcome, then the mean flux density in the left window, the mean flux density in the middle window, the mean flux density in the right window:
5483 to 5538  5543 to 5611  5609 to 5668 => -2.51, 10.8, 11.5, 11.4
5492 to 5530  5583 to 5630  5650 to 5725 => -2.79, 10.6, 11.5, 11.1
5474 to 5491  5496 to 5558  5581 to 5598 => 1.70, 11.5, 10.9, 10.8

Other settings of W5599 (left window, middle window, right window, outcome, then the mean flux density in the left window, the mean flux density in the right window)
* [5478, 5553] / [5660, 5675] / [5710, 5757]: 0.010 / 10.8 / 11.4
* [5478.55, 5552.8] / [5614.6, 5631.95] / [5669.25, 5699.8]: -0.084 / 10.8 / 10.9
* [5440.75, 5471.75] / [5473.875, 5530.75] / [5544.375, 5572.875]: 0.044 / 11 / 11.7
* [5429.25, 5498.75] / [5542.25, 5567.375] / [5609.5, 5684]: -0.056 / 10.9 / 11.3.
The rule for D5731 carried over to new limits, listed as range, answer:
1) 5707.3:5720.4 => 11.1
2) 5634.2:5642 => 10.8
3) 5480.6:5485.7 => 11.3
